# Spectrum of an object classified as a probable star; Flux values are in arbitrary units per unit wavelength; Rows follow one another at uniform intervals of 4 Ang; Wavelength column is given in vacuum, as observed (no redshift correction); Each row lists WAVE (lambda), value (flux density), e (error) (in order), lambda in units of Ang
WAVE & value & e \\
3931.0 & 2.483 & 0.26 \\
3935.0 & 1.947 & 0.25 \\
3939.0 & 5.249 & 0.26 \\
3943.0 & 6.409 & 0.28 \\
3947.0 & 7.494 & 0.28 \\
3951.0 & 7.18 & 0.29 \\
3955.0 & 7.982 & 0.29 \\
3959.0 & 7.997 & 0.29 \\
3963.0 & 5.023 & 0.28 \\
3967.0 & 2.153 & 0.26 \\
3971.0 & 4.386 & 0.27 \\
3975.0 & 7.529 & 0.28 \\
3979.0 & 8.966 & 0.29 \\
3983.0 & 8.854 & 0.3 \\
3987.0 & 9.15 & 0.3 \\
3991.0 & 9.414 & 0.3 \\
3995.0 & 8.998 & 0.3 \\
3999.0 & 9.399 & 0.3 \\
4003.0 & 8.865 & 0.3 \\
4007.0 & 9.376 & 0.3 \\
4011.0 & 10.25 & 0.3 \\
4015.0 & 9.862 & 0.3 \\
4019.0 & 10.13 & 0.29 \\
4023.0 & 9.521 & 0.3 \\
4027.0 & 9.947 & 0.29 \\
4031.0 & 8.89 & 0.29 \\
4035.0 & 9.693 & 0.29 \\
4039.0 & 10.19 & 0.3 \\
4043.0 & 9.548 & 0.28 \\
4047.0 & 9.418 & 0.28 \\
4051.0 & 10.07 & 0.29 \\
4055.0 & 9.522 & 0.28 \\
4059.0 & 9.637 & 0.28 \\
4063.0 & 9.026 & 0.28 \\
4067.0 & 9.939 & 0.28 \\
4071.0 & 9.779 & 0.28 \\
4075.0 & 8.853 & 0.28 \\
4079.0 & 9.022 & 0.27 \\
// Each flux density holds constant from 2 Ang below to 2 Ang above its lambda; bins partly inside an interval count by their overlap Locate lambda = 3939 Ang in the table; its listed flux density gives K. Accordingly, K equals 5.249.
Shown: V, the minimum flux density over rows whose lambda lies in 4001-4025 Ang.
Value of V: 8.865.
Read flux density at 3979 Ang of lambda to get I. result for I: 8.966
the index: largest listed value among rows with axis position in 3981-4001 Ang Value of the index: 9.414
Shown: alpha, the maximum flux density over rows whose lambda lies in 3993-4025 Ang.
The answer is 10.25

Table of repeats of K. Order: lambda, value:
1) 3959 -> 7.997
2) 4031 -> 8.89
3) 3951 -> 7.18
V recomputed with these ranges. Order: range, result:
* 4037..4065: 9.026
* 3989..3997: 8.998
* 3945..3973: 2.153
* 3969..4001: 4.386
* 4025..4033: 8.89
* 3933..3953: 1.947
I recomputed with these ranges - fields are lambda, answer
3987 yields 9.15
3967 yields 2.153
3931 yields 2.483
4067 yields 9.939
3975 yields 7.529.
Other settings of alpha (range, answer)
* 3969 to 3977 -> 7.529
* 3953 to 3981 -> 8.966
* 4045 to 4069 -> 10.07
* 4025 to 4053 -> 10.19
